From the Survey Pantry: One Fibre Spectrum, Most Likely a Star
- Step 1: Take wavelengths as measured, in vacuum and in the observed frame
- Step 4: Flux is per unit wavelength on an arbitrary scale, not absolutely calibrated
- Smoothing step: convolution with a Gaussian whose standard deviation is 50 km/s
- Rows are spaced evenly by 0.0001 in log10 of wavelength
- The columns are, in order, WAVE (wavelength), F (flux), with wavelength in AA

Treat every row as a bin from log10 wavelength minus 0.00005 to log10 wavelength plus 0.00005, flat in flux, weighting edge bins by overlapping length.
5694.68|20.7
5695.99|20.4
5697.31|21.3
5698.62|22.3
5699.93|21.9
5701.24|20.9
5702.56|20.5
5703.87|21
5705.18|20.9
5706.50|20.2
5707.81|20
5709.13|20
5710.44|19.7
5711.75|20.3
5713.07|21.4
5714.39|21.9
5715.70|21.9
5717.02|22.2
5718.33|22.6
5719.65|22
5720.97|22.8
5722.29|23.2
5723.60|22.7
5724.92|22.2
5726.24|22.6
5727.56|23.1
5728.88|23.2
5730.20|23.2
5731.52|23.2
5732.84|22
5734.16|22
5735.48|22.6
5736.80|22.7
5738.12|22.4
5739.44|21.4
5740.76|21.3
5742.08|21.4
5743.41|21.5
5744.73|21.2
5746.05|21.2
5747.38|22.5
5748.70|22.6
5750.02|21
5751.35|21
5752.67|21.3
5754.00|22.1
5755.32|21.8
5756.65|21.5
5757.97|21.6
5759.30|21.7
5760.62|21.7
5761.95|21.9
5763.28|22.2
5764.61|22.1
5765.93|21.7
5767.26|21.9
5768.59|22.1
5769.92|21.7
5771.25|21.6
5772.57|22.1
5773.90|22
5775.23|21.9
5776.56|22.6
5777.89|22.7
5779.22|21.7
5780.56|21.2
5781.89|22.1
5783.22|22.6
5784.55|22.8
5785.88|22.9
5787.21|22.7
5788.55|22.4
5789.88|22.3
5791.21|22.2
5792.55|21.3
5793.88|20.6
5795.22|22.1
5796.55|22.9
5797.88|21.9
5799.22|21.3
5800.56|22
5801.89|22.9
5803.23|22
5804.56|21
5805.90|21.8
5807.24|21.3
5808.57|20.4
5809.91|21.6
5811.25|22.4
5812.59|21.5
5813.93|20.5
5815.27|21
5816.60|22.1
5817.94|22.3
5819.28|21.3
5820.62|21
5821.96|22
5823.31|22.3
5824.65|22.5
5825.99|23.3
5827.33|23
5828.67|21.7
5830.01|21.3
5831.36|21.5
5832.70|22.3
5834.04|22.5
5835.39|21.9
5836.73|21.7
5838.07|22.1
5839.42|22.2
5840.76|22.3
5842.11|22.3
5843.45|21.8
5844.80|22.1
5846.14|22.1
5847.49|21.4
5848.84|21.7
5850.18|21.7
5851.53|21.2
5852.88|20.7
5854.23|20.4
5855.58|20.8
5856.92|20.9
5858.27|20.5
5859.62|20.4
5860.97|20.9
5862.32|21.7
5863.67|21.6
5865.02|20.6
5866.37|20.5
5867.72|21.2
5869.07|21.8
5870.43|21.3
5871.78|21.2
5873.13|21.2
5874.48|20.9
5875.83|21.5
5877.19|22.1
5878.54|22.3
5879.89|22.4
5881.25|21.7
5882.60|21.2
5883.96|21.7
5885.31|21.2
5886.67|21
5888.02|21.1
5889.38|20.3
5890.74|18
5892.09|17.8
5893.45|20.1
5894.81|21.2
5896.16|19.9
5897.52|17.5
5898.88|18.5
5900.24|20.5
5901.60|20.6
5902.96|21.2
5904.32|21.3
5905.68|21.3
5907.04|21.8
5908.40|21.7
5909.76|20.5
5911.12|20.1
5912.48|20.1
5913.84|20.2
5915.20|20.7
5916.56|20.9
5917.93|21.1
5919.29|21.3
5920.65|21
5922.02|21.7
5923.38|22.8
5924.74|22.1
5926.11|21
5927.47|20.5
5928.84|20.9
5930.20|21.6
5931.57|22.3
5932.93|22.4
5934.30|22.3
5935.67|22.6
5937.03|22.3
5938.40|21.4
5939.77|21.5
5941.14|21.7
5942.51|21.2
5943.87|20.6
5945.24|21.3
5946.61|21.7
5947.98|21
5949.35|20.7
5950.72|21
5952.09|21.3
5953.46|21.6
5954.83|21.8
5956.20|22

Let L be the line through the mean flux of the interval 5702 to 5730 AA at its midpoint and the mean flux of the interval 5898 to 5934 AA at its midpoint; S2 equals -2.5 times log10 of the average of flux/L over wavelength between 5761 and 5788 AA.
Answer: -0.03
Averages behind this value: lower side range 21.7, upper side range 21.1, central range 22.1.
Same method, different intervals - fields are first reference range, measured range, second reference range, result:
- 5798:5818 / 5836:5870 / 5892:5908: -0.02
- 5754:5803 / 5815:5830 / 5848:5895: -0.03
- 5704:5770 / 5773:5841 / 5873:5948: -0.02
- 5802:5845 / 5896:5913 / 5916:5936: 0.07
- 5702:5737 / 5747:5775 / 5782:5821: 0.00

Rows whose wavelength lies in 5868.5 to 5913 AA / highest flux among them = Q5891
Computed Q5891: 22.4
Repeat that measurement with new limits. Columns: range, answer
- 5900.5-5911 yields 21.8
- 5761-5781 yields 22.7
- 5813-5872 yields 23.3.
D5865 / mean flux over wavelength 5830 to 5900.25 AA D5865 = 21.1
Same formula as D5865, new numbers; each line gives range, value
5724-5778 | 22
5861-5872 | 21.2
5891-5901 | 19.3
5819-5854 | 21.9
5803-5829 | 21.8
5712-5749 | 22.2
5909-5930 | 21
